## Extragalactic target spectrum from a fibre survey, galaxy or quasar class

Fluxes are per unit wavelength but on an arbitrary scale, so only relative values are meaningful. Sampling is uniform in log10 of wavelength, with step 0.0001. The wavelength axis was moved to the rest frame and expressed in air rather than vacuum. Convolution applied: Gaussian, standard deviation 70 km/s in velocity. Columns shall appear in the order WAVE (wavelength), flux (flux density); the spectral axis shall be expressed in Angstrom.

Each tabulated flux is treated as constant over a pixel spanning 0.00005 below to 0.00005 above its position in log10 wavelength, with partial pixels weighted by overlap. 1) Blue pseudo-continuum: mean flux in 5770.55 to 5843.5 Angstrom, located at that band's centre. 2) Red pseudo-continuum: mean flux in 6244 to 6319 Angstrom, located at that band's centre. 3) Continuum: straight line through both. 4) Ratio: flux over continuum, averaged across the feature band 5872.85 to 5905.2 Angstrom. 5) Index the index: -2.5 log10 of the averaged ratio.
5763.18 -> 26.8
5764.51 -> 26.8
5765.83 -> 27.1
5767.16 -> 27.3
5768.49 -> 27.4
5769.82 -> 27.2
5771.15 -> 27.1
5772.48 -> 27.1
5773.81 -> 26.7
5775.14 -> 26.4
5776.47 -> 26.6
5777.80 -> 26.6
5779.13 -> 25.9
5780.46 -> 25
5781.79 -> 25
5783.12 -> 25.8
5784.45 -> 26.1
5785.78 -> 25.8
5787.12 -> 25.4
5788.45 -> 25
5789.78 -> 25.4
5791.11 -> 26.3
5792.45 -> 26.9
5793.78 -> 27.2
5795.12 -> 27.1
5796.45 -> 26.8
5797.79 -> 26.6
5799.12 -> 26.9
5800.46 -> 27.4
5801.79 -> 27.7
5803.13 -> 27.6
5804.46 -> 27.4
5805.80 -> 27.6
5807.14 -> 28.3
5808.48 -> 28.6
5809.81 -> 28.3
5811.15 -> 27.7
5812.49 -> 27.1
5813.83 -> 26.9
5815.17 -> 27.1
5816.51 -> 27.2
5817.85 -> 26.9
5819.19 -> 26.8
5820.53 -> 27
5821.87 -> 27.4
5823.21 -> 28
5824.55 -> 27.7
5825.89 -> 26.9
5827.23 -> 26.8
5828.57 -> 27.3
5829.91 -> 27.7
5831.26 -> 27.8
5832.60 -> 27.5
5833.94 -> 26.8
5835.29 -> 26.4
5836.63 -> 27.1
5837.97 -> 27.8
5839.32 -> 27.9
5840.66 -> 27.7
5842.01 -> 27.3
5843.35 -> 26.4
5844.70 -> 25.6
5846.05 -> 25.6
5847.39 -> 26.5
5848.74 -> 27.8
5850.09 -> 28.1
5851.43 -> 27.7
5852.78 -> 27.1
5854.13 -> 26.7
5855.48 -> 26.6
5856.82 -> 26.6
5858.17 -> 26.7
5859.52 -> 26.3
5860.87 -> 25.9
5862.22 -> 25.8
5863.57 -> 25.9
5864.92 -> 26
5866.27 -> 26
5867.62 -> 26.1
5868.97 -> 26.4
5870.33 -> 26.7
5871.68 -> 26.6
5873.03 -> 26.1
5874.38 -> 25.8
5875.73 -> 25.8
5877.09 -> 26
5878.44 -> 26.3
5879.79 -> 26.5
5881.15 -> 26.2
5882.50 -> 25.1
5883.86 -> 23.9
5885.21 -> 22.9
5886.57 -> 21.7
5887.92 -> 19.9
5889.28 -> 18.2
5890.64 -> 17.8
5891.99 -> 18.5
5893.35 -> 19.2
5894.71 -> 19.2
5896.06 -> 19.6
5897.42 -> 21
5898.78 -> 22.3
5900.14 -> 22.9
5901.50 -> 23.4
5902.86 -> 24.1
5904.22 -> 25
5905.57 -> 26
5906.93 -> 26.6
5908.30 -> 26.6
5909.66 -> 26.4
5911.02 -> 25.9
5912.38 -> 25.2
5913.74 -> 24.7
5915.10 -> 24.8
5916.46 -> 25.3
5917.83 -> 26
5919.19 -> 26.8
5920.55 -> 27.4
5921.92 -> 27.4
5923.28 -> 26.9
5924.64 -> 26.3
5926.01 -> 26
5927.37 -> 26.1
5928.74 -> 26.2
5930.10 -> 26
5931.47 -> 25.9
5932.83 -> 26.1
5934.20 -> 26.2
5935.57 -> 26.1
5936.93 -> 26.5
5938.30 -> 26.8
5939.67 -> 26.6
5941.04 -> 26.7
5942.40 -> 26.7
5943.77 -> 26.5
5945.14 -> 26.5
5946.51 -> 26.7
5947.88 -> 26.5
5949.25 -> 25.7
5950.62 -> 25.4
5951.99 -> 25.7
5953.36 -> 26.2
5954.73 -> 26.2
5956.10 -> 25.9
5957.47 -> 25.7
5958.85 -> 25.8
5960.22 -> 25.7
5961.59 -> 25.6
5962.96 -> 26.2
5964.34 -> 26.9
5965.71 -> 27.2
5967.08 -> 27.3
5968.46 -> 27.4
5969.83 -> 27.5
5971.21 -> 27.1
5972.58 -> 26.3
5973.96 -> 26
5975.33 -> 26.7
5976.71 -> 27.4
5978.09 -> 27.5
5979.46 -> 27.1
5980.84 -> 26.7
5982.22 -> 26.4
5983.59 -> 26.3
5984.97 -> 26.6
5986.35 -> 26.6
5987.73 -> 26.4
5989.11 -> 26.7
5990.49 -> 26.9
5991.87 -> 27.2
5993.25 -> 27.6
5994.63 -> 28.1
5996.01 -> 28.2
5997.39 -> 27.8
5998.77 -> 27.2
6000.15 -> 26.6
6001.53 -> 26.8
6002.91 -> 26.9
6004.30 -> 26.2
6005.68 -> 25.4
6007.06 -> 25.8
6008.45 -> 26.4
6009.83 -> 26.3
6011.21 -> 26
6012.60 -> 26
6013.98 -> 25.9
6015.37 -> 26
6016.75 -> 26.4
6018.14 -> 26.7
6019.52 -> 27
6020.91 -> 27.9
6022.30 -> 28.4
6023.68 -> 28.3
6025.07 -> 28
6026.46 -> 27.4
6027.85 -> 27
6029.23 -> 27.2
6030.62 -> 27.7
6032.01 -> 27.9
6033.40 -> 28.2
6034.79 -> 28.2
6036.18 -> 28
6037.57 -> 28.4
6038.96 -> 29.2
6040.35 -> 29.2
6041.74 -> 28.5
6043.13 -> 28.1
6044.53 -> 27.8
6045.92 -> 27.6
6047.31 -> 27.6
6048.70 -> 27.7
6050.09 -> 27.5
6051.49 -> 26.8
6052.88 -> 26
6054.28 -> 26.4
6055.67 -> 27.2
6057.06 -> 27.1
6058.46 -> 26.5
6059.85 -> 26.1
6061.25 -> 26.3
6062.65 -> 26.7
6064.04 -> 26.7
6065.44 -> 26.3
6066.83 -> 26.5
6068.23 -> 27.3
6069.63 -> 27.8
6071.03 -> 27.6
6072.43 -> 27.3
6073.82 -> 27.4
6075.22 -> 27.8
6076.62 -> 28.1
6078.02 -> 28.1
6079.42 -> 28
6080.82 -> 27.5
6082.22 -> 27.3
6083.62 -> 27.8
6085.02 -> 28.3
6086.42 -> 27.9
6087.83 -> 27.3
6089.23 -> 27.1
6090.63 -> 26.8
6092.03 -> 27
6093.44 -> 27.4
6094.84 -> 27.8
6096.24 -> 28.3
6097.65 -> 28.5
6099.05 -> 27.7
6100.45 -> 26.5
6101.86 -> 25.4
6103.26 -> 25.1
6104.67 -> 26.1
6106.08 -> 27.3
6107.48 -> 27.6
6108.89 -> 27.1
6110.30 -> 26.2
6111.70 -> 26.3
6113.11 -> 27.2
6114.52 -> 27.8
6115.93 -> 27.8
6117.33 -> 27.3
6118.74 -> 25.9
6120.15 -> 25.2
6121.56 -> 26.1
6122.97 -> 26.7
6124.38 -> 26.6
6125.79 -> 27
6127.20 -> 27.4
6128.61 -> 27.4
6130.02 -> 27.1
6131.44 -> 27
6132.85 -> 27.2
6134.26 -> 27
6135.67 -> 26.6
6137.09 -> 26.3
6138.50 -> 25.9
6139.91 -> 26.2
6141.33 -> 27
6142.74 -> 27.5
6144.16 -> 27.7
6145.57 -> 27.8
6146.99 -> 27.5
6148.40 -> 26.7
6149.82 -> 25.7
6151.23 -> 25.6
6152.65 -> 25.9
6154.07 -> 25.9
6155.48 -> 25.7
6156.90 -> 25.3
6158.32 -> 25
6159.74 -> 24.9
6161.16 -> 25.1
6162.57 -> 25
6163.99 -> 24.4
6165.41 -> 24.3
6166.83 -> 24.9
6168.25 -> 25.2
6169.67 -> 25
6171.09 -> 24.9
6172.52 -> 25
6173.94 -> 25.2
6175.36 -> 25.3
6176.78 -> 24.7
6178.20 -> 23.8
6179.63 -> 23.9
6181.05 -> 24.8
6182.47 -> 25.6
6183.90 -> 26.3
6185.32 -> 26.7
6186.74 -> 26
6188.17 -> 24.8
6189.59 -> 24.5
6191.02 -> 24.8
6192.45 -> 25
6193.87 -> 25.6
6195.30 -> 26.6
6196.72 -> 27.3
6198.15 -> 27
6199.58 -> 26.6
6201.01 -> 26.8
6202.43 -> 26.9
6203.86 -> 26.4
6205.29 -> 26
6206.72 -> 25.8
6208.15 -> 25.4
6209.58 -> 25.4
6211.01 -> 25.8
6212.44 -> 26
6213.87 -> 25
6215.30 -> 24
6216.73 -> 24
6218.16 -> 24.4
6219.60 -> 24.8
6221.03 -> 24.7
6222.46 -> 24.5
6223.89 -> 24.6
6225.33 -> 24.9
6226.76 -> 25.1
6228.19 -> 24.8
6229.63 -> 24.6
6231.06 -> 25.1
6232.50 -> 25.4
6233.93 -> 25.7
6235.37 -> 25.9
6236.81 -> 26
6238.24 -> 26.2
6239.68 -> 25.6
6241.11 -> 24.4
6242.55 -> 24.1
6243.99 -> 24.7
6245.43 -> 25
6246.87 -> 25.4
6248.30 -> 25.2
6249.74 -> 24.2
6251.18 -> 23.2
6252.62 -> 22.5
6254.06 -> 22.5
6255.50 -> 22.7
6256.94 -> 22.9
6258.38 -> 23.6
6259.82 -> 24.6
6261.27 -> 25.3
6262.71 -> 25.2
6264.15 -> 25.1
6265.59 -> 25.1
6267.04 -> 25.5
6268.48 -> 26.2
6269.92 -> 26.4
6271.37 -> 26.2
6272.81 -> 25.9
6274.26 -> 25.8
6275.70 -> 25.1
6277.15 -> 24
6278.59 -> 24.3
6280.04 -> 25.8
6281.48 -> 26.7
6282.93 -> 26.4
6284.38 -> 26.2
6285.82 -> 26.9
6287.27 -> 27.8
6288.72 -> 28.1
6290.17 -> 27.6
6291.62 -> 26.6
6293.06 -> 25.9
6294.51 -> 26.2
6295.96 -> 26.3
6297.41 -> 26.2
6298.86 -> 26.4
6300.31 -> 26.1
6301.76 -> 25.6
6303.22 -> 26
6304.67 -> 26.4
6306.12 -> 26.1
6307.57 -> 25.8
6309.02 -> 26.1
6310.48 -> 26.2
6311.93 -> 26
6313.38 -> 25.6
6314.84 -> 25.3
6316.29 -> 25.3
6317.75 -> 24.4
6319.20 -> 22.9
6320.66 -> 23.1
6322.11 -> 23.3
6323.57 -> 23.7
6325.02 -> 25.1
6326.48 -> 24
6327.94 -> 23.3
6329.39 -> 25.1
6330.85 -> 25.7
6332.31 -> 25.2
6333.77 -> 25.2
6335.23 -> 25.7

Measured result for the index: 0.17 mag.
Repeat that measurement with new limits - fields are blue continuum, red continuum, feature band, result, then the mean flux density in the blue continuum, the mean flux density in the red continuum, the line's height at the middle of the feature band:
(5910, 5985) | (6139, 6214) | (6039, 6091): -0.06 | 26.4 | 25.7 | 26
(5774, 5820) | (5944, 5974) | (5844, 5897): 0.08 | 26.7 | 26.3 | 26.6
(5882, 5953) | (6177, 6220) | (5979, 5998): -0.09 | 24.7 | 25.5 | 24.9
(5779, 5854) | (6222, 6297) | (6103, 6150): -0.04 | 27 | 25.3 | 25.8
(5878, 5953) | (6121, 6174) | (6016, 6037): -0.09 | 24.8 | 26.1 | 25.4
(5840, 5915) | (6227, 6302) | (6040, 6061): -0.09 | 24.8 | 25.4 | 25.1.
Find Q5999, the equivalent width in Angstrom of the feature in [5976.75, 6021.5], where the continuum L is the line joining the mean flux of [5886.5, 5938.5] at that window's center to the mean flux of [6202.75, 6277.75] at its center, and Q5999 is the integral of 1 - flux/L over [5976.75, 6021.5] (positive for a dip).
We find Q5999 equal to -4.16 Angstrom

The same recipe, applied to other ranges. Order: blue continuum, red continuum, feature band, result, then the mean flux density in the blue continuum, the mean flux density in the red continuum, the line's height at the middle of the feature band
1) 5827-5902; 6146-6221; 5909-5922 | -0.37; 25.2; 25.4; 25.2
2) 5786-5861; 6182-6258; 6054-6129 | -3.81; 27.1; 25.1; 25.8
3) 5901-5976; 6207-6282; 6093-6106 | -0.75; 26.2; 24.9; 25.5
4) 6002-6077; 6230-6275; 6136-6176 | 0.28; 27.2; 24.9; 25.9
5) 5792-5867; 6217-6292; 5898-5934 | 1.44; 27.1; 25.2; 26.7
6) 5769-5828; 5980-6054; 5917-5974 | 1.44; 26.9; 27.2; 27.1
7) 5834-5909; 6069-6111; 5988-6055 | -1.69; 25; 27.3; 26.6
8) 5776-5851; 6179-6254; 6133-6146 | -0.67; 26.9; 25.2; 25.6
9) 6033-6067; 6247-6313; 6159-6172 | 0.79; 27.4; 25.5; 26.5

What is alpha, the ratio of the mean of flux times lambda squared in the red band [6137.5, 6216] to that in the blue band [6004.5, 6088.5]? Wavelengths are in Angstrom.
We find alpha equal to 0.98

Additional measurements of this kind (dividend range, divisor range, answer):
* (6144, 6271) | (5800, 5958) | 1.09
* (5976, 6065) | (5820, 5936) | 1.12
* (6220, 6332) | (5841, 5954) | 1.13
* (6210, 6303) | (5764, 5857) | 1.09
